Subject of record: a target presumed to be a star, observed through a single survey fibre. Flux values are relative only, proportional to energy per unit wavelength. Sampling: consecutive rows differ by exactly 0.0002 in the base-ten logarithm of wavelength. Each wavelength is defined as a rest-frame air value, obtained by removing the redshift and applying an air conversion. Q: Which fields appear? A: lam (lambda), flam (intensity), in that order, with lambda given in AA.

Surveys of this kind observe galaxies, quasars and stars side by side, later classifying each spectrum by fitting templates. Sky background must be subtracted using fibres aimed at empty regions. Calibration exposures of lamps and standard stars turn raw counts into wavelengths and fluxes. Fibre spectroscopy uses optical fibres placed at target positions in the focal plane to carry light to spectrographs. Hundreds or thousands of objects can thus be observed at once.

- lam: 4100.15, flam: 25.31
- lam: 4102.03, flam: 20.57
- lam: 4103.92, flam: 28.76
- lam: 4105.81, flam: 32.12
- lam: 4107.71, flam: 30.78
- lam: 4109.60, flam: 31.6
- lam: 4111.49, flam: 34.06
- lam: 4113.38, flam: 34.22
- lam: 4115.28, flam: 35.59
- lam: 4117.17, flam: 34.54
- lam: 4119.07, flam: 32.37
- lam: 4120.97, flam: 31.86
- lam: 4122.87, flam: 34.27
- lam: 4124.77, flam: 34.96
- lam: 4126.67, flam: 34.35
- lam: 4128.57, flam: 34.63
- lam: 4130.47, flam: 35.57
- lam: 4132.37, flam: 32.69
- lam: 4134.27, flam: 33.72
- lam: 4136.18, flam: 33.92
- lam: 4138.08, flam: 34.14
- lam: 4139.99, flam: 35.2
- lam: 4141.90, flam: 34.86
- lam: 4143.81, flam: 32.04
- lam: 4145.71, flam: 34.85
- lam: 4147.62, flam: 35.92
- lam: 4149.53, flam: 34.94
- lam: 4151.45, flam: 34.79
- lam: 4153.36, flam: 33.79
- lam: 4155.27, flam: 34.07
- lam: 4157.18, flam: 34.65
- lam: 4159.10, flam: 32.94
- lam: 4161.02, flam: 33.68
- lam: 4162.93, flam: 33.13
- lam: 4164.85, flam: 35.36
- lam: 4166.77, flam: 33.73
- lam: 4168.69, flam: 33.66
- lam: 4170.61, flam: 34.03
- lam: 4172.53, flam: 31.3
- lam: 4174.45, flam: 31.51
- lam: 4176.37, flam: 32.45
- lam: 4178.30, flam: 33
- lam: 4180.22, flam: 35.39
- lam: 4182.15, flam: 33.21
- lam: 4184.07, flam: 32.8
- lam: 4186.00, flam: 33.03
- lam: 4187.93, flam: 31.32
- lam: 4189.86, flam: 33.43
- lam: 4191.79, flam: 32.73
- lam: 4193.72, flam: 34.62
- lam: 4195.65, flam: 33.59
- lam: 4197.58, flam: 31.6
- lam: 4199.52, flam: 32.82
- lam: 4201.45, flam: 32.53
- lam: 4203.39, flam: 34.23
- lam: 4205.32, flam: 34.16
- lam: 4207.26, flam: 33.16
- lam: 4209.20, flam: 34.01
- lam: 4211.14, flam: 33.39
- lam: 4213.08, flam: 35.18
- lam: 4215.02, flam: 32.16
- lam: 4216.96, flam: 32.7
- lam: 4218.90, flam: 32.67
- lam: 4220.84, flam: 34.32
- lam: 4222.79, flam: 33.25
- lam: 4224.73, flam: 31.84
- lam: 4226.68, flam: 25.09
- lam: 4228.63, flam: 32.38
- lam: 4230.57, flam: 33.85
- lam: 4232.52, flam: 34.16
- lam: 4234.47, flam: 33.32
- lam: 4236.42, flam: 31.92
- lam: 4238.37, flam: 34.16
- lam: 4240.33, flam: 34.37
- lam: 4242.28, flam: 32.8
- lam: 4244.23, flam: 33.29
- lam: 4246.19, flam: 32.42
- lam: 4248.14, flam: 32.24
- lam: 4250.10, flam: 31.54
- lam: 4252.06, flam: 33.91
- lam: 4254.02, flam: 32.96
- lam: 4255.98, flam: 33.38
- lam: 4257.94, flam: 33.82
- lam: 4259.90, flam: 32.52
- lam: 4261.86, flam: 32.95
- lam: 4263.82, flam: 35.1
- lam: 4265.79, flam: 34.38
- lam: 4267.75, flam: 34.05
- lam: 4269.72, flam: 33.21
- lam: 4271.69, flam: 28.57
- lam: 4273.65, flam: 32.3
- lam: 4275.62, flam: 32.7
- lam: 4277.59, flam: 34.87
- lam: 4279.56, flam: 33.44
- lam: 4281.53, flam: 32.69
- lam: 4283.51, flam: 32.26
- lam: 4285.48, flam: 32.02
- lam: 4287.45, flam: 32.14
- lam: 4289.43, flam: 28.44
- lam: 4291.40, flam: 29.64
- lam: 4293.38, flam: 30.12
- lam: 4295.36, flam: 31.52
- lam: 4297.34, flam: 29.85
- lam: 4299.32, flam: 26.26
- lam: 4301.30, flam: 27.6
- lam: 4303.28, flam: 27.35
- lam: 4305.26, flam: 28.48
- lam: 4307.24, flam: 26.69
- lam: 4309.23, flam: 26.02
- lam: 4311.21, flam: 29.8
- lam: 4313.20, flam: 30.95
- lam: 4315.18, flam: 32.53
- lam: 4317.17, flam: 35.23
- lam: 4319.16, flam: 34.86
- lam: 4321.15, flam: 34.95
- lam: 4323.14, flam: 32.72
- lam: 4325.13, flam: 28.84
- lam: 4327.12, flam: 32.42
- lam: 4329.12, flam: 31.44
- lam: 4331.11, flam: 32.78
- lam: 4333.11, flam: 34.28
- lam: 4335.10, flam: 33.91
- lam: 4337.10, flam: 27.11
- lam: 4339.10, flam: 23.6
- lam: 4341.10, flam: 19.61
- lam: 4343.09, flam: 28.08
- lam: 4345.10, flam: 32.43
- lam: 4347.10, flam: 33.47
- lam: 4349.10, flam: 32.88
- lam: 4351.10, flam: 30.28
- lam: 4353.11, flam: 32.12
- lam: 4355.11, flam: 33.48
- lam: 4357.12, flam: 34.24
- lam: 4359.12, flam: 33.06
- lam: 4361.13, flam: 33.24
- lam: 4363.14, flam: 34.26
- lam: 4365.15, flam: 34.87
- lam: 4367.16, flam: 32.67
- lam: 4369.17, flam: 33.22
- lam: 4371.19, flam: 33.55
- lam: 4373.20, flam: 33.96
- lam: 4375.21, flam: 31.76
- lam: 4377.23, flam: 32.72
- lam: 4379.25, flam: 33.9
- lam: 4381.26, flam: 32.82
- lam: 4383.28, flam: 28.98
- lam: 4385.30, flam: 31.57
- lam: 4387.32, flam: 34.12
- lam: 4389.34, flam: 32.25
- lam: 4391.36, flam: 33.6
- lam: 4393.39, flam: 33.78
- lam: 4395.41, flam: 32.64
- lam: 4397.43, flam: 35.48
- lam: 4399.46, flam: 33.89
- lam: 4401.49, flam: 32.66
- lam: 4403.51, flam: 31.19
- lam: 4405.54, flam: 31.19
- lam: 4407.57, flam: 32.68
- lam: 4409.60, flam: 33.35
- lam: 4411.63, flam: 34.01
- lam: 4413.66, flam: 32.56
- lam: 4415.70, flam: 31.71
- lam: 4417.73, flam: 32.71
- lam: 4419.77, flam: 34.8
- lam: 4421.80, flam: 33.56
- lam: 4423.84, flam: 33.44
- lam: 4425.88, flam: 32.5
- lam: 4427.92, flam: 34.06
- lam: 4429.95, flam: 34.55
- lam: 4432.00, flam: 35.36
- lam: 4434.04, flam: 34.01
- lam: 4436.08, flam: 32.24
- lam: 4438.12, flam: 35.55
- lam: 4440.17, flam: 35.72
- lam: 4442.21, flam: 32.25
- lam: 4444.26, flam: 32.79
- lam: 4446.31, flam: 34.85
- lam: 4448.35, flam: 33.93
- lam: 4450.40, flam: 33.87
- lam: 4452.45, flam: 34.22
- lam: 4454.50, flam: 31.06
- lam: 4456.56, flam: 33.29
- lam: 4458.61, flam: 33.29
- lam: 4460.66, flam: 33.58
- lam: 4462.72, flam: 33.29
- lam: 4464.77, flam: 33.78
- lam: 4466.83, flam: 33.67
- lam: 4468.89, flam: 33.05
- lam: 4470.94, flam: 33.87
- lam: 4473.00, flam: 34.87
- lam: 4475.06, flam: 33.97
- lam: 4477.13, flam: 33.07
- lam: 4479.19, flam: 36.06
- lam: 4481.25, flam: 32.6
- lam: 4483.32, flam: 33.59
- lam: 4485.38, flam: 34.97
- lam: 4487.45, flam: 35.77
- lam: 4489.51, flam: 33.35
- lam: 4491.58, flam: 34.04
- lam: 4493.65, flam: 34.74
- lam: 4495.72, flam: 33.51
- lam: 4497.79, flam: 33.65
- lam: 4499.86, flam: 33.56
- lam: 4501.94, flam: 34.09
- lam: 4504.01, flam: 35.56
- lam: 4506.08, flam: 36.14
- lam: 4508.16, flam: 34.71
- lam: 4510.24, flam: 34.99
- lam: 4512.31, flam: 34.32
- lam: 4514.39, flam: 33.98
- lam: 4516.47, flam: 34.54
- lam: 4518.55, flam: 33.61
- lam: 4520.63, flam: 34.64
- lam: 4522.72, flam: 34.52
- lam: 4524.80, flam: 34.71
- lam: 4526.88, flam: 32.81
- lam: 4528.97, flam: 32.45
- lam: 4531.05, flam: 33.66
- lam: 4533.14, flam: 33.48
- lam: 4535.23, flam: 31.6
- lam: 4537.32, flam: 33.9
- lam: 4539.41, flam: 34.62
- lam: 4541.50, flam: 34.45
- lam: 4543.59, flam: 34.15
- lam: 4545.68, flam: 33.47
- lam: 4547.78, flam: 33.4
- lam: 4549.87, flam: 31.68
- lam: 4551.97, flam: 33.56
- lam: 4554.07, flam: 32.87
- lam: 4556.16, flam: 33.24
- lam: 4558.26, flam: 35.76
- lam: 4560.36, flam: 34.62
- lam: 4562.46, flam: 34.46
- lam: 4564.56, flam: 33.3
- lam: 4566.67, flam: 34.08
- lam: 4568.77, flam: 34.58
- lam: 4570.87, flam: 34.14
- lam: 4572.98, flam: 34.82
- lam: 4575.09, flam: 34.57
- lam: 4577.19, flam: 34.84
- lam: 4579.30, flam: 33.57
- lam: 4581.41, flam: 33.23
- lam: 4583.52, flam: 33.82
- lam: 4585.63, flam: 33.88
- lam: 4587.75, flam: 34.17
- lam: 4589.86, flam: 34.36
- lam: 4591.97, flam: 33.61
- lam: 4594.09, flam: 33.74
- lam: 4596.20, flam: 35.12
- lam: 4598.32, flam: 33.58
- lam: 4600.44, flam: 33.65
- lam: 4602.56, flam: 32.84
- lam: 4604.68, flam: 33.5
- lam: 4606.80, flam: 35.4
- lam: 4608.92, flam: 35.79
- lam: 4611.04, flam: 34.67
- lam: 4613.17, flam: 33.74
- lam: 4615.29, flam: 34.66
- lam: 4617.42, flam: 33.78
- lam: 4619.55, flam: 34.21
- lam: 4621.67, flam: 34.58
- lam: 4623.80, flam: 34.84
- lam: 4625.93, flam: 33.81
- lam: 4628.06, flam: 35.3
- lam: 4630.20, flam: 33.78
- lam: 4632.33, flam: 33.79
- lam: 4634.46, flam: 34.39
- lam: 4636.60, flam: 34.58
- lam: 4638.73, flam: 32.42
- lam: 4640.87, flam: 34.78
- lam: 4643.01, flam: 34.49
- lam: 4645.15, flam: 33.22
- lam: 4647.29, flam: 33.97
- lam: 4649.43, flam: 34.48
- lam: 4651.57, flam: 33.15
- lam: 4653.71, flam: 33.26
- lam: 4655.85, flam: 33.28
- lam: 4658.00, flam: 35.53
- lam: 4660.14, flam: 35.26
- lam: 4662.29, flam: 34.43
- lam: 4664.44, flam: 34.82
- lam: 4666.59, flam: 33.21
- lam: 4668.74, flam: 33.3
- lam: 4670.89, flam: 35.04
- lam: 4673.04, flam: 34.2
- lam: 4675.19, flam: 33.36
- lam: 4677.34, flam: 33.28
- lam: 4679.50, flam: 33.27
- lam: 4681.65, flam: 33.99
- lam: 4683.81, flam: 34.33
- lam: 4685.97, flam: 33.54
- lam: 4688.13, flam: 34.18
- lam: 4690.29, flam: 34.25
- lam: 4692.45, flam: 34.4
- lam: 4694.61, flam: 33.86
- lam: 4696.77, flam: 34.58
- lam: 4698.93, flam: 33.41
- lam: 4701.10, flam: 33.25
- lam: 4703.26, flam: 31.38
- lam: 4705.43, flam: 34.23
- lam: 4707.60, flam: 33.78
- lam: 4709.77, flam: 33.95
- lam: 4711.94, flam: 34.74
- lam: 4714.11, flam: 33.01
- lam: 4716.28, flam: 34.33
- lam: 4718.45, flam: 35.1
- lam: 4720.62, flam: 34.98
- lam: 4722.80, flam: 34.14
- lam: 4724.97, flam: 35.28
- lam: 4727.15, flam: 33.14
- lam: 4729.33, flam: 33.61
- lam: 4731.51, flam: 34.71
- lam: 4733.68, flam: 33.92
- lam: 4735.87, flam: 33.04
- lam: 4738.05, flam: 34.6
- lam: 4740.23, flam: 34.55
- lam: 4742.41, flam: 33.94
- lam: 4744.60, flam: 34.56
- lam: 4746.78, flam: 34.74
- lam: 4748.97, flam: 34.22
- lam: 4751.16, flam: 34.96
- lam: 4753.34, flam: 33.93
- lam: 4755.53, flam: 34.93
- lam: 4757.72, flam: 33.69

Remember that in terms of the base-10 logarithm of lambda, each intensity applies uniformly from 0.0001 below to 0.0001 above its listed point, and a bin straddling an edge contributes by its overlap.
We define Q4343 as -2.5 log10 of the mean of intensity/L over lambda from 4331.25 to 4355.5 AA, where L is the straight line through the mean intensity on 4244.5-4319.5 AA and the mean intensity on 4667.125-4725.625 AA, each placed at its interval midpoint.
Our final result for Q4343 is 0.06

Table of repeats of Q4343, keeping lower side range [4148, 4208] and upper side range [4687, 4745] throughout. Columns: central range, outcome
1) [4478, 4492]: -0.019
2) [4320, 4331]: 0.047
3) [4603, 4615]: -0.020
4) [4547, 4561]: 0.009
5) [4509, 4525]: -0.019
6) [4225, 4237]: 0.057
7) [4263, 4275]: 0.021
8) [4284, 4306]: 0.141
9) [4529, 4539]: 0.021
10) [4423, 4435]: -0.009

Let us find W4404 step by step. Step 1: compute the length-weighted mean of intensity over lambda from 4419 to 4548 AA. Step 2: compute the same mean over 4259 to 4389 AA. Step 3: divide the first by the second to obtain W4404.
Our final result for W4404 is 1.08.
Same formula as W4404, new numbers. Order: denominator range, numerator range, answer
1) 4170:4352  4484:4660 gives 1.07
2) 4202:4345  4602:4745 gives 1.07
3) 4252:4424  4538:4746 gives 1.07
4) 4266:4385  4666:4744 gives 1.08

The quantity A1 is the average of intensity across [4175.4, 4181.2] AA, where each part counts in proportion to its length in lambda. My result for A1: 33.6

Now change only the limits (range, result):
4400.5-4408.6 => 32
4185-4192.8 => 32.6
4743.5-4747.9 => 34.6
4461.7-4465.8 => 33.6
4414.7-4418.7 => 32.2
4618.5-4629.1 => 34.6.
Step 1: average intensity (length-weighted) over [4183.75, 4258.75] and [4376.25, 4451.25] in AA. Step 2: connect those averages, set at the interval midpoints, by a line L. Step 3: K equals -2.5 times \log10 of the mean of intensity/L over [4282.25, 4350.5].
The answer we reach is 0.10 mag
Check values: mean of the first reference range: 32.9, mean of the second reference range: 33.3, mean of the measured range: 30.3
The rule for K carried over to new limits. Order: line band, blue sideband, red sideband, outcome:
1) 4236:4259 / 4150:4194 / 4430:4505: 0.01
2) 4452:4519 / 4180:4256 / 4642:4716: -0.02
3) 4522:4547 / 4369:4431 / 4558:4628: 0.01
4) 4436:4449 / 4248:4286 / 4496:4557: -0.01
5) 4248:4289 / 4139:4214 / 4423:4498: 0.03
